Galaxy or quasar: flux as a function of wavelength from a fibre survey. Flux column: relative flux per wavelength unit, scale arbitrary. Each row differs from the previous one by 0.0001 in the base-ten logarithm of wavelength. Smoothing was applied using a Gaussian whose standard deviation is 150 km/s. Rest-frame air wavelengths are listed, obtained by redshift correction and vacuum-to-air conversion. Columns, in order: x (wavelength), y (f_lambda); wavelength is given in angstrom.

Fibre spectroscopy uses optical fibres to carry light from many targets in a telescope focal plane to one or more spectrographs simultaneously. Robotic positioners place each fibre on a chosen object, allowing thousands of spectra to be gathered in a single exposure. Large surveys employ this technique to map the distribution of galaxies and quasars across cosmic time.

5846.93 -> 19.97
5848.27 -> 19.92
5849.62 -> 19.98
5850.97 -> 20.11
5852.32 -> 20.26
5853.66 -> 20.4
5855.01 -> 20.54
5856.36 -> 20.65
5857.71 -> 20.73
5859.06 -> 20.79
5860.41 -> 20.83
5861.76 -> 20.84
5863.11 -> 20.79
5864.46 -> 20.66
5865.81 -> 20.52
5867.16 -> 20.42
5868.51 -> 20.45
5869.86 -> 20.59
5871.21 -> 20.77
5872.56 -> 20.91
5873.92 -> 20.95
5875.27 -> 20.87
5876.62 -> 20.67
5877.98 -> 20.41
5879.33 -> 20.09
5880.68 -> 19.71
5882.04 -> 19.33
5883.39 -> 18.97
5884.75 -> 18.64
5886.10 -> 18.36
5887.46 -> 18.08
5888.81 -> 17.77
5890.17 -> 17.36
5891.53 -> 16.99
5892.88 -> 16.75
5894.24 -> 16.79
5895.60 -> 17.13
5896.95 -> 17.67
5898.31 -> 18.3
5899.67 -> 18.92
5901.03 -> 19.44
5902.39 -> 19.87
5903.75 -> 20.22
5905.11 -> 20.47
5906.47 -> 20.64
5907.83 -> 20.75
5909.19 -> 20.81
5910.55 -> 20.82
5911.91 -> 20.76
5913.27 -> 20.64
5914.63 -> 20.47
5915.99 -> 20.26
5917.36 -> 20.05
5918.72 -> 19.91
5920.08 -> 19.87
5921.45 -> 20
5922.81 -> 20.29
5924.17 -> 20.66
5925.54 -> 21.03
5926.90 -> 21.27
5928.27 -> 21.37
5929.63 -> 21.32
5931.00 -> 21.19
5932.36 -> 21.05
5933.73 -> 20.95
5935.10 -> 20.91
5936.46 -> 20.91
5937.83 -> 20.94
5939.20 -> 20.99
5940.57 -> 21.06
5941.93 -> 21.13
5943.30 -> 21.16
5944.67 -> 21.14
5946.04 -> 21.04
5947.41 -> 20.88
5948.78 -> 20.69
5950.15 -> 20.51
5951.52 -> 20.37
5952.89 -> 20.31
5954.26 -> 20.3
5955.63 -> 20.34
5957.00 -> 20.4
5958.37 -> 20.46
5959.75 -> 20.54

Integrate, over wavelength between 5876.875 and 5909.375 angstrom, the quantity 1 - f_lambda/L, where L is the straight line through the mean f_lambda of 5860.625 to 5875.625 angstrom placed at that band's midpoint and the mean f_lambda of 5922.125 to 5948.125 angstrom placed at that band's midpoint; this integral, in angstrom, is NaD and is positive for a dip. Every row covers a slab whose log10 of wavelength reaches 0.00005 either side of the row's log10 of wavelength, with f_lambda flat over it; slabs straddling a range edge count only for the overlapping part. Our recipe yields 3.0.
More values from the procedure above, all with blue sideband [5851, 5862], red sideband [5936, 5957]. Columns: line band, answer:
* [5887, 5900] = 2.0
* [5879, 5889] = 0.9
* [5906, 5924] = 0.3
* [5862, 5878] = -0.1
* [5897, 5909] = 0.5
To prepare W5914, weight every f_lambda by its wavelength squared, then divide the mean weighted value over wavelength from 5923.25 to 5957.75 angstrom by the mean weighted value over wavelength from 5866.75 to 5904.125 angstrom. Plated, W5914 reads 1.1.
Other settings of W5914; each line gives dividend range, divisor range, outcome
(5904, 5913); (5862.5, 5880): 1.02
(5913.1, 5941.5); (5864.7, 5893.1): 1.08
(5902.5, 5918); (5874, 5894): 1.10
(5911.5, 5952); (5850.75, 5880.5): 1.03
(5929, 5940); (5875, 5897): 1.15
